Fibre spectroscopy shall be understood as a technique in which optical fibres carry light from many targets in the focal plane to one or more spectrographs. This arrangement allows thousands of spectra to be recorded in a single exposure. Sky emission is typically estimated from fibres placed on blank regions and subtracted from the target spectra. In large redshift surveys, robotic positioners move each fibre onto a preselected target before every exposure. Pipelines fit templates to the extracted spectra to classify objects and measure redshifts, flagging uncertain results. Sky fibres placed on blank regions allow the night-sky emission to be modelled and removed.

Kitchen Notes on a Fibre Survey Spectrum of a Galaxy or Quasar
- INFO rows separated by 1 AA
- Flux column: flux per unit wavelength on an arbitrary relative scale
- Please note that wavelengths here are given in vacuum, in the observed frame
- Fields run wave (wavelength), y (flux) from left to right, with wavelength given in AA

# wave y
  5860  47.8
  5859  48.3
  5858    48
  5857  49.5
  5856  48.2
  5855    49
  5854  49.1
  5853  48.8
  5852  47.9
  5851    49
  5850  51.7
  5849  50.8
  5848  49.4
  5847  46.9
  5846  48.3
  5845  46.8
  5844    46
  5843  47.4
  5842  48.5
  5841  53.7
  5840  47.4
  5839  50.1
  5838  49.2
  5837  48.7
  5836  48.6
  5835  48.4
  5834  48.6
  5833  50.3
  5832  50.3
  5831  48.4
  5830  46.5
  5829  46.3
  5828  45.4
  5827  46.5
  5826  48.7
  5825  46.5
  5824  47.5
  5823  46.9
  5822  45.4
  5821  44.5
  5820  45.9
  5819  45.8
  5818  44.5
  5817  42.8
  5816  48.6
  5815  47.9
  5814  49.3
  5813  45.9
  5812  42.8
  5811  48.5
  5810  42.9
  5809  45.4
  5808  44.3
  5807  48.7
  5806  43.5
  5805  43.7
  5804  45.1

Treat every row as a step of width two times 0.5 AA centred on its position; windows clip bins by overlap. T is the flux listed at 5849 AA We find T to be 50.8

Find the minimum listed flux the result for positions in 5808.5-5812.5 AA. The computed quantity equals 42.8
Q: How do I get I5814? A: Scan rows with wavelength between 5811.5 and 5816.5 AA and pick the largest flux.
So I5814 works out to 49.3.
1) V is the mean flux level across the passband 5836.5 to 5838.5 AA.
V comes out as 49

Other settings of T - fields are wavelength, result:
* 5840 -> 47.4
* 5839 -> 50.1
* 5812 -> 42.8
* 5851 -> 49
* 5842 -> 48.5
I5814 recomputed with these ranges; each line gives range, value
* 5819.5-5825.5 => 47.5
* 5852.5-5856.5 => 49.1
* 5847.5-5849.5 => 50.8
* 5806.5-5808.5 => 48.7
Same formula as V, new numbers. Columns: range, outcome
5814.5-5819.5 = 45.9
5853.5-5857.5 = 49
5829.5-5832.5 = 48.4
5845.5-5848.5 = 48.2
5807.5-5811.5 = 45.3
